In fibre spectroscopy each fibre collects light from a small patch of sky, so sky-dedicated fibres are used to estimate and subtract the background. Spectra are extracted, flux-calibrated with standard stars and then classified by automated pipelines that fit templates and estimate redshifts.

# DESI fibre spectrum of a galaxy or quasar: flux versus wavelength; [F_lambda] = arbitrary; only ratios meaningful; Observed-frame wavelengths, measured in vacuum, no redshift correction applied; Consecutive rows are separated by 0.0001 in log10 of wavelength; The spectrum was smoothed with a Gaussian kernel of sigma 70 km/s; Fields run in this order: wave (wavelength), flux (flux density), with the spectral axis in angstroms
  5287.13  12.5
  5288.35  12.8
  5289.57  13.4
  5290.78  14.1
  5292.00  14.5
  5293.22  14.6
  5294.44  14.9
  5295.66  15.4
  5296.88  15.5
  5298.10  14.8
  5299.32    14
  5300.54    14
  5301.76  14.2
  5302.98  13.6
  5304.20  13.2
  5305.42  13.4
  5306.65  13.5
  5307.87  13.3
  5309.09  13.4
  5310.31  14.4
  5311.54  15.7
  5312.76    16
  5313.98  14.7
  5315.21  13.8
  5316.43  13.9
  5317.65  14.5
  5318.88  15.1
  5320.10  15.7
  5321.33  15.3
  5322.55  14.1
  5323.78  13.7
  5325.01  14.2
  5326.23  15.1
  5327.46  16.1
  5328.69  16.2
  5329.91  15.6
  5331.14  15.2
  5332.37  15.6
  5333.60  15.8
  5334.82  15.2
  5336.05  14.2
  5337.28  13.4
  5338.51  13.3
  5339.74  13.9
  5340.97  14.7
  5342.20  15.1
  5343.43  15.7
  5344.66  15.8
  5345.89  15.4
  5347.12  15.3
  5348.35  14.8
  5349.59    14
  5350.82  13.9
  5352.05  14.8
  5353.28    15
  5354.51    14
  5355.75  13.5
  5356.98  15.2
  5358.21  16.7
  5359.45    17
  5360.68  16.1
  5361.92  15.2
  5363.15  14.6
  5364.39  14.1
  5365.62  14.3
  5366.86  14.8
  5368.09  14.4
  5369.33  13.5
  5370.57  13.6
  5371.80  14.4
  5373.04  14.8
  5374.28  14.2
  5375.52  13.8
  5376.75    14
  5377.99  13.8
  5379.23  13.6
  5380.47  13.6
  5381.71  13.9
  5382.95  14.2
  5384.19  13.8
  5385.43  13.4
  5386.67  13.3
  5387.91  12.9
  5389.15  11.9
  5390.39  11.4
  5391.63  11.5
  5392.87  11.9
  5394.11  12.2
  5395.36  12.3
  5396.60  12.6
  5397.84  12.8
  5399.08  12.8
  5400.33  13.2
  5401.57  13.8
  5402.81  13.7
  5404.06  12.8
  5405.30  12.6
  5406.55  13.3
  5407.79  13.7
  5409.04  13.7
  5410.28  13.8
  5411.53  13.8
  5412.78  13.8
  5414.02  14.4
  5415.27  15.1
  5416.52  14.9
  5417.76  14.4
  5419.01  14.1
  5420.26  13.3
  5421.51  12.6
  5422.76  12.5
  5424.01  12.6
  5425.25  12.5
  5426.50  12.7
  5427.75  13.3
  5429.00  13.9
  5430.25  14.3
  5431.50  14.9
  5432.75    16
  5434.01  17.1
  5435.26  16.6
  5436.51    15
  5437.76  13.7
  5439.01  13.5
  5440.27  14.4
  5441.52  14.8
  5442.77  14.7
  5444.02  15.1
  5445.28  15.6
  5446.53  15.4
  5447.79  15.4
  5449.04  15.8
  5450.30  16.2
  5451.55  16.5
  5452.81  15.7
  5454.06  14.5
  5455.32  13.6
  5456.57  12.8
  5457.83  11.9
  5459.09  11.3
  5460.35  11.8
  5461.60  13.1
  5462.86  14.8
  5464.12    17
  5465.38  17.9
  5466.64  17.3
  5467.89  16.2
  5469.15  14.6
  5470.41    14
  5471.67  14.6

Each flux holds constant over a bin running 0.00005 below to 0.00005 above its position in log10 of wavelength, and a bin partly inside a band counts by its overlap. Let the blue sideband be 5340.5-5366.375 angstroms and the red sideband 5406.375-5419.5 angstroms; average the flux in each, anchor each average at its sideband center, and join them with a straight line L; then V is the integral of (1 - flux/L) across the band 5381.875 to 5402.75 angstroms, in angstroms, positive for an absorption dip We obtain 2.4 angstroms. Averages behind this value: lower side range 15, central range 12.8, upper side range 14.1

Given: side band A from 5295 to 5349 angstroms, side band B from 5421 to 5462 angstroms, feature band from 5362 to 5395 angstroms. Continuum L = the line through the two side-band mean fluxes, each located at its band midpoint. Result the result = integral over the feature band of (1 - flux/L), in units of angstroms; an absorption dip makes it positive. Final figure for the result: 2.1 angstroms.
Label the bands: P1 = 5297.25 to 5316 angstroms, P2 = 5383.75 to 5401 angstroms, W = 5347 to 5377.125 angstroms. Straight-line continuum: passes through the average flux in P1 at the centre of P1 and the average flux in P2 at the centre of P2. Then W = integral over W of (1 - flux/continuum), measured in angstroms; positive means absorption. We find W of -3.5 angstroms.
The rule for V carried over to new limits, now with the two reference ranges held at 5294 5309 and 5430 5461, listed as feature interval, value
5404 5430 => 1.81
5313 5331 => -0.88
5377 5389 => 0.72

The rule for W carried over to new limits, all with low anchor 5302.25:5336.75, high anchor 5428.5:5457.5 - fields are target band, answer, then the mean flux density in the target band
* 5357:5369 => -0.34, 15.2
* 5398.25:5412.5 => 1.44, 13.4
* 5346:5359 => -0.03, 14.8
